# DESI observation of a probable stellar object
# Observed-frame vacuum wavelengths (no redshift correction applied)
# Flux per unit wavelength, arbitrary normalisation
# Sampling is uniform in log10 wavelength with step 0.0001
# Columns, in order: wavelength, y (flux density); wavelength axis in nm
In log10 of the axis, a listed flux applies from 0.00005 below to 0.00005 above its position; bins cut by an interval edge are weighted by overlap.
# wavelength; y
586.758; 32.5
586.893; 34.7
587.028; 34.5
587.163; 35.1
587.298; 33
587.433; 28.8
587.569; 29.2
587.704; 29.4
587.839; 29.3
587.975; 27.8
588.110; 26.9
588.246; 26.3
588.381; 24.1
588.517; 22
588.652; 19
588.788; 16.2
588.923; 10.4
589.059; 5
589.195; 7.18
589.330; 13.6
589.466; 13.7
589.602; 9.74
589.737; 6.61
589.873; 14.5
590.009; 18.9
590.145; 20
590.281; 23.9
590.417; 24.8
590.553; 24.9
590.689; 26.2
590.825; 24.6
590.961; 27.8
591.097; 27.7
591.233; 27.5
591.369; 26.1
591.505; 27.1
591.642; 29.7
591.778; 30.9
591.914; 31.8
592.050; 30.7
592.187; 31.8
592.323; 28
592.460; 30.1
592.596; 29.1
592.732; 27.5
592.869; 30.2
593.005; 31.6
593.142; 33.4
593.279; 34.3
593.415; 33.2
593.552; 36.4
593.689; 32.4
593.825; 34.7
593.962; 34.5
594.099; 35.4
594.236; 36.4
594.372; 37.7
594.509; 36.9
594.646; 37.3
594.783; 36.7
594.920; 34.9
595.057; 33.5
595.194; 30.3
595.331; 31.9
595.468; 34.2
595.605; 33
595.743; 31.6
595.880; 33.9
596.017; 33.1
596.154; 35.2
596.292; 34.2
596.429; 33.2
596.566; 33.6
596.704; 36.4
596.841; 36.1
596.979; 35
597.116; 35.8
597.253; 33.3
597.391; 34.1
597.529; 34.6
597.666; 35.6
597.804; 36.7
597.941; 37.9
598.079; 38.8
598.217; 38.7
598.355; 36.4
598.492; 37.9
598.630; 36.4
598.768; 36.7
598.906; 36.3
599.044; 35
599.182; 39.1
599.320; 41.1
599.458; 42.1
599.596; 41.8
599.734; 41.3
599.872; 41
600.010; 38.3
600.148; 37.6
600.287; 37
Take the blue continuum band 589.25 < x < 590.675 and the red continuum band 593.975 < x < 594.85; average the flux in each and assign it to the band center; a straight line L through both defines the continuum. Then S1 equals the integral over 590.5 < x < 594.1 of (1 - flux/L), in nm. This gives -0.41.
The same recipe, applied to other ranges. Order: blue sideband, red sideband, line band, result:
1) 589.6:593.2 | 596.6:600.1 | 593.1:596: -0.31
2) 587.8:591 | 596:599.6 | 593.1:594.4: -0.31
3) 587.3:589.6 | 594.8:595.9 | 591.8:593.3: -0.14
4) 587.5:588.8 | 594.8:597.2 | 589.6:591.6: 0.40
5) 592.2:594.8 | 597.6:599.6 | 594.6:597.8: 0.13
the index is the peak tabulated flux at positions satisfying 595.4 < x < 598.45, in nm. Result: 38.8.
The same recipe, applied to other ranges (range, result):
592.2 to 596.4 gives 37.7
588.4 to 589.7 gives 22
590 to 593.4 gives 34.3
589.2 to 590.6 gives 24.9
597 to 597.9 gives 36.7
